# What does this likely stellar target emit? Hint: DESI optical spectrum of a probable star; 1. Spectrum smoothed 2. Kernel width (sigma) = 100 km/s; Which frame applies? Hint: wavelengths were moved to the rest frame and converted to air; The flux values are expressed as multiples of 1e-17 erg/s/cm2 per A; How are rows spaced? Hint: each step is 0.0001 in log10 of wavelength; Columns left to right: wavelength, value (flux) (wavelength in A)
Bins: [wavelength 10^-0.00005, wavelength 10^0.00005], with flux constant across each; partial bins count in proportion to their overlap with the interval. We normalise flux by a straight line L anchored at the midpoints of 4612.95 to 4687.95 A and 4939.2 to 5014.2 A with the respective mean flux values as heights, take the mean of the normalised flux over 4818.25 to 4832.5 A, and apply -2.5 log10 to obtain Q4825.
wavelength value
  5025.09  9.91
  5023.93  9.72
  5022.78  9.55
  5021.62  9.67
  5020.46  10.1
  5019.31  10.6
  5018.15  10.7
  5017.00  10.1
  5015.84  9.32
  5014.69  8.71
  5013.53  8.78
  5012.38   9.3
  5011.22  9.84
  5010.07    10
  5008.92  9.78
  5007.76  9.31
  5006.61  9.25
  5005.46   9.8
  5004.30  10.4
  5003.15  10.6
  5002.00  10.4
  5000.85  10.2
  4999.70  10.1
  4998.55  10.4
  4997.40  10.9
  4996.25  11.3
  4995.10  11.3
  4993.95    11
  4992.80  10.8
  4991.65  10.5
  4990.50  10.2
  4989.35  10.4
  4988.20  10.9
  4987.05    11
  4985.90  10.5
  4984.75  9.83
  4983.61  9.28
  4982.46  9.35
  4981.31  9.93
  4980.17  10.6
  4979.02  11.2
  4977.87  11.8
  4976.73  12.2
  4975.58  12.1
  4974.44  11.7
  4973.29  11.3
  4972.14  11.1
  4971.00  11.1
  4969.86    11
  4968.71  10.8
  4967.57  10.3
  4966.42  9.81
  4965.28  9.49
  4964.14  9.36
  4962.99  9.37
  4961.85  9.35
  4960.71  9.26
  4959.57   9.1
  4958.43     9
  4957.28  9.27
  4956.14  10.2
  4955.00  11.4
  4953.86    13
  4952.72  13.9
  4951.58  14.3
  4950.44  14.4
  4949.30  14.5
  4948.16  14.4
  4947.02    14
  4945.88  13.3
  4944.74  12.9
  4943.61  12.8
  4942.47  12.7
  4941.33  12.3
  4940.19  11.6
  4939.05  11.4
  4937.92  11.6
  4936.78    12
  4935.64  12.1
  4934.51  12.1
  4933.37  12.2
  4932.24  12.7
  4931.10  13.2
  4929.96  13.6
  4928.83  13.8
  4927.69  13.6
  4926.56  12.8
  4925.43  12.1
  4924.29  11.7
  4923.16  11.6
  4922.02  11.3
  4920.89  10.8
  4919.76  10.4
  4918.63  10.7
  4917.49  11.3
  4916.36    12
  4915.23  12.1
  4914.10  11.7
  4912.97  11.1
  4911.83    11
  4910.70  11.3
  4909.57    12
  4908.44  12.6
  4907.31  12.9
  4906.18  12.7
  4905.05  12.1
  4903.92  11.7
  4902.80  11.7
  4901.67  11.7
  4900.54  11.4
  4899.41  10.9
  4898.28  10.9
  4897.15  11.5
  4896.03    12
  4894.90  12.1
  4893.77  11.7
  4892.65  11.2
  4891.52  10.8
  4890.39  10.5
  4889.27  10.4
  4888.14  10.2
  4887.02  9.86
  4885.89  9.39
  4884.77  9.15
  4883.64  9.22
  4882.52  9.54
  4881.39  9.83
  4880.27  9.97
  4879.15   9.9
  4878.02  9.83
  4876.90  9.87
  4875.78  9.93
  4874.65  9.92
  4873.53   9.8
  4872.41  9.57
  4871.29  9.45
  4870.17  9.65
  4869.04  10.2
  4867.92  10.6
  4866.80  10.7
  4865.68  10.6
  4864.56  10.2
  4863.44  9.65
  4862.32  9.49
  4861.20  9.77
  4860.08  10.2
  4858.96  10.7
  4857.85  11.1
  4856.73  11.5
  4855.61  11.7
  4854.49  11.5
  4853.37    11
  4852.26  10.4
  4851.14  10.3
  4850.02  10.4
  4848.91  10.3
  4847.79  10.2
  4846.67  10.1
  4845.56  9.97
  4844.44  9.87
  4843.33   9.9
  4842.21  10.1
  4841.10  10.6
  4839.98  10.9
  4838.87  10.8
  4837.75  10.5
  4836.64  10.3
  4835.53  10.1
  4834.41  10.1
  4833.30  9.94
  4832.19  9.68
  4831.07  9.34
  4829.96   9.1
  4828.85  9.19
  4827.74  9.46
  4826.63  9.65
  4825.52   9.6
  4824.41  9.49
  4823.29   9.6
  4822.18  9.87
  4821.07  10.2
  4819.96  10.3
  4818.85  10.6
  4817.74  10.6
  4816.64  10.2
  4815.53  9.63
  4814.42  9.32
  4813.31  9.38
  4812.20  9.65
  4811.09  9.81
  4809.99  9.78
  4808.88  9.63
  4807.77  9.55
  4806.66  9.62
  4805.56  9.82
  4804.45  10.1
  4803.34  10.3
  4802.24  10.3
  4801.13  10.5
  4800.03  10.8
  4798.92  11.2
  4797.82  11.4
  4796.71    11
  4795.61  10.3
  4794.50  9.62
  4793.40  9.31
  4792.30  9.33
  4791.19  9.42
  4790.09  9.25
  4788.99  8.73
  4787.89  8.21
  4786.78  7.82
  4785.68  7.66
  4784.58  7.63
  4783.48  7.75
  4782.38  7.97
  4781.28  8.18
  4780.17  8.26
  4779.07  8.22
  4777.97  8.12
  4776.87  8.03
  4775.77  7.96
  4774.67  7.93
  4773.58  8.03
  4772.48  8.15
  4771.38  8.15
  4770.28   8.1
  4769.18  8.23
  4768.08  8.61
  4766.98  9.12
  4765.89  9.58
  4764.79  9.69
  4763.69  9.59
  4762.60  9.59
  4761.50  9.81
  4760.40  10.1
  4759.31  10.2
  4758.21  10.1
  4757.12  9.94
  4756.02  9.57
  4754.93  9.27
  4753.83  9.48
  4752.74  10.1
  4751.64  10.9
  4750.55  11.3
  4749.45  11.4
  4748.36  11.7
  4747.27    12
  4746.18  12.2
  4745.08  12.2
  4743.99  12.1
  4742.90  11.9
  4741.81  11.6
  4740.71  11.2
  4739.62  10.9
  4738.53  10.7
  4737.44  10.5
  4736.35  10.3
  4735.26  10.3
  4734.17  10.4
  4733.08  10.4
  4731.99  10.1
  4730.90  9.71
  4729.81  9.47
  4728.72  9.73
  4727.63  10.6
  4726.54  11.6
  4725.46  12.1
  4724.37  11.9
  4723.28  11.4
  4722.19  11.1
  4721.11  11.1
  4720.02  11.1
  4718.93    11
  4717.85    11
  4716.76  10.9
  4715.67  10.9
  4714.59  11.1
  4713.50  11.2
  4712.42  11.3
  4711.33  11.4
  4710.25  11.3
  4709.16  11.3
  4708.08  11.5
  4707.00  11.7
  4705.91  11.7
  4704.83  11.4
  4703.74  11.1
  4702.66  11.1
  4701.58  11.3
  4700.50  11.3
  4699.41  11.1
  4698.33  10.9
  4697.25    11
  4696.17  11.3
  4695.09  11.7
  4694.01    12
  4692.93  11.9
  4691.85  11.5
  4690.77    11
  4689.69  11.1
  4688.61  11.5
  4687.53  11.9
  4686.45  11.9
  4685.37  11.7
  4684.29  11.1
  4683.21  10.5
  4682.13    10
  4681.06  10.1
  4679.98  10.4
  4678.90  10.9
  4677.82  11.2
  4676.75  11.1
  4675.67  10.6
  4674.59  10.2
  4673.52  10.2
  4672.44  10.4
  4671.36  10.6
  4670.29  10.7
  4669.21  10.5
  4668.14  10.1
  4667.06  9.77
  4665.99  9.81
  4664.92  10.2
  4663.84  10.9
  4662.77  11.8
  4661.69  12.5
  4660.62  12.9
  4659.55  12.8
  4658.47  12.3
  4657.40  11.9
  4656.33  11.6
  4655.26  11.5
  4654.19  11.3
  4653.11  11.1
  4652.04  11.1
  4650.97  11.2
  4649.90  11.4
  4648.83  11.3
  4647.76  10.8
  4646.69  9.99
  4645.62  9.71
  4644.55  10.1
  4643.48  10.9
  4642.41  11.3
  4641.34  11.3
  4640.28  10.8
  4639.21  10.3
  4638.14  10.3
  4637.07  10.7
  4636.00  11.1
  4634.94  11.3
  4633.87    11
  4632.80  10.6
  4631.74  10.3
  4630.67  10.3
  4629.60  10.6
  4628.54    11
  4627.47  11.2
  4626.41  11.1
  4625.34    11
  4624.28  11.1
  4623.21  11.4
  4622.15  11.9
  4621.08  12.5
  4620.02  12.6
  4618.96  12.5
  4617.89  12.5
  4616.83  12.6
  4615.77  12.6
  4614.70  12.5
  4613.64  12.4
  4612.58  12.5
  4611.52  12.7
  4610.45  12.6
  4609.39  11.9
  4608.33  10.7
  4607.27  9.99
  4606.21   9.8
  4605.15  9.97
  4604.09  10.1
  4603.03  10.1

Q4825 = 0.14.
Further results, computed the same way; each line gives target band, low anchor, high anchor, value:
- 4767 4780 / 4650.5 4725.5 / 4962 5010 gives 0.32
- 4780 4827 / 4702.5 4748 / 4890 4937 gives 0.19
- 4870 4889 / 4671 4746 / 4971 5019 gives 0.10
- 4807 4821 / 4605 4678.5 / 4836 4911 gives 0.09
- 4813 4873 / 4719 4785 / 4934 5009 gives 0.03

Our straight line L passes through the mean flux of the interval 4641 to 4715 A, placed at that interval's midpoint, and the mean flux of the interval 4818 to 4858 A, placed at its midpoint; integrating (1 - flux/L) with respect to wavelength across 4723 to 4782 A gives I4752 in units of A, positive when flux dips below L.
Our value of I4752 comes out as 3.9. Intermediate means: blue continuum 11.1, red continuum 10.2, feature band 10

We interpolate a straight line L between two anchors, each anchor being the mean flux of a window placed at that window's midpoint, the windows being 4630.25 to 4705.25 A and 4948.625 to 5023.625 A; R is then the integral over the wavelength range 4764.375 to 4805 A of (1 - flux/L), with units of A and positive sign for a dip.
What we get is 6.9 A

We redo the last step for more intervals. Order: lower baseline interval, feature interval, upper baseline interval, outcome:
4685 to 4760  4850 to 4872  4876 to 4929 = 1.39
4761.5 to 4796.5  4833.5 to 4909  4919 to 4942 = 1.42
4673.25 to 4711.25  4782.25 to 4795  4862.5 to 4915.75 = 2.77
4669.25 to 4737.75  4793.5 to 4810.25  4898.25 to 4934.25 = 1.74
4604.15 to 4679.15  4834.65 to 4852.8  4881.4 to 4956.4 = 2.16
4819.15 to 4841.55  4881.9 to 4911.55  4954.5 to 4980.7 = -2.72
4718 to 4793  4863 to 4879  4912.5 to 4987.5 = 1.26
